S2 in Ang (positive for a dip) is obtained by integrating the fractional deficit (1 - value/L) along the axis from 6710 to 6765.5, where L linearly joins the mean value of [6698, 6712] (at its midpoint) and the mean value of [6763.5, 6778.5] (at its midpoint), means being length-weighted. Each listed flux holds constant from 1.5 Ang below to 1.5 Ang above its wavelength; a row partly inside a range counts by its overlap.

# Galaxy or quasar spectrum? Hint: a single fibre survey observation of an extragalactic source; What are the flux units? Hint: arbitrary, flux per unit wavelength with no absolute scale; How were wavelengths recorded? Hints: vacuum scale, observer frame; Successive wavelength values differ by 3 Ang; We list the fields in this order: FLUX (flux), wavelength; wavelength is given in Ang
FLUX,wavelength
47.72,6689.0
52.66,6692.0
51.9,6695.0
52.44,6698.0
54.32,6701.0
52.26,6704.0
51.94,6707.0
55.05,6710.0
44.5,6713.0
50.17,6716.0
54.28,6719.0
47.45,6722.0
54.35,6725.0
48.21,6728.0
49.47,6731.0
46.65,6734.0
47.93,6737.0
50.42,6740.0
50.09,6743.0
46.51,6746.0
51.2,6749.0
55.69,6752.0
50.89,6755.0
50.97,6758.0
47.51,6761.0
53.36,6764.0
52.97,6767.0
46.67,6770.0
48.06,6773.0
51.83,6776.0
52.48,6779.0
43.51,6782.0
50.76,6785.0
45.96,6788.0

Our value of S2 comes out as 1.74 Ang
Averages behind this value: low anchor 53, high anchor 50.5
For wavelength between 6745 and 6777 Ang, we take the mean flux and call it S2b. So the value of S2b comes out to 50.6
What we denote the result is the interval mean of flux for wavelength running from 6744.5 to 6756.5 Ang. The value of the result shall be 51.1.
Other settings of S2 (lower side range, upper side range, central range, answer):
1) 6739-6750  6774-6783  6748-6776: -0.8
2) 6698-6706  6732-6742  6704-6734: 0.2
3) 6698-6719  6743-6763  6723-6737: 0.5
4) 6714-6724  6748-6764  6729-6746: 0.8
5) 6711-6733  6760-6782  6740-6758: -0.3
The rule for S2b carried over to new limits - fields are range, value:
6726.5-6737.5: 48.1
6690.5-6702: 52.8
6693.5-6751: 50.5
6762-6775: 50.2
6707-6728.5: 50.8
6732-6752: 49.3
